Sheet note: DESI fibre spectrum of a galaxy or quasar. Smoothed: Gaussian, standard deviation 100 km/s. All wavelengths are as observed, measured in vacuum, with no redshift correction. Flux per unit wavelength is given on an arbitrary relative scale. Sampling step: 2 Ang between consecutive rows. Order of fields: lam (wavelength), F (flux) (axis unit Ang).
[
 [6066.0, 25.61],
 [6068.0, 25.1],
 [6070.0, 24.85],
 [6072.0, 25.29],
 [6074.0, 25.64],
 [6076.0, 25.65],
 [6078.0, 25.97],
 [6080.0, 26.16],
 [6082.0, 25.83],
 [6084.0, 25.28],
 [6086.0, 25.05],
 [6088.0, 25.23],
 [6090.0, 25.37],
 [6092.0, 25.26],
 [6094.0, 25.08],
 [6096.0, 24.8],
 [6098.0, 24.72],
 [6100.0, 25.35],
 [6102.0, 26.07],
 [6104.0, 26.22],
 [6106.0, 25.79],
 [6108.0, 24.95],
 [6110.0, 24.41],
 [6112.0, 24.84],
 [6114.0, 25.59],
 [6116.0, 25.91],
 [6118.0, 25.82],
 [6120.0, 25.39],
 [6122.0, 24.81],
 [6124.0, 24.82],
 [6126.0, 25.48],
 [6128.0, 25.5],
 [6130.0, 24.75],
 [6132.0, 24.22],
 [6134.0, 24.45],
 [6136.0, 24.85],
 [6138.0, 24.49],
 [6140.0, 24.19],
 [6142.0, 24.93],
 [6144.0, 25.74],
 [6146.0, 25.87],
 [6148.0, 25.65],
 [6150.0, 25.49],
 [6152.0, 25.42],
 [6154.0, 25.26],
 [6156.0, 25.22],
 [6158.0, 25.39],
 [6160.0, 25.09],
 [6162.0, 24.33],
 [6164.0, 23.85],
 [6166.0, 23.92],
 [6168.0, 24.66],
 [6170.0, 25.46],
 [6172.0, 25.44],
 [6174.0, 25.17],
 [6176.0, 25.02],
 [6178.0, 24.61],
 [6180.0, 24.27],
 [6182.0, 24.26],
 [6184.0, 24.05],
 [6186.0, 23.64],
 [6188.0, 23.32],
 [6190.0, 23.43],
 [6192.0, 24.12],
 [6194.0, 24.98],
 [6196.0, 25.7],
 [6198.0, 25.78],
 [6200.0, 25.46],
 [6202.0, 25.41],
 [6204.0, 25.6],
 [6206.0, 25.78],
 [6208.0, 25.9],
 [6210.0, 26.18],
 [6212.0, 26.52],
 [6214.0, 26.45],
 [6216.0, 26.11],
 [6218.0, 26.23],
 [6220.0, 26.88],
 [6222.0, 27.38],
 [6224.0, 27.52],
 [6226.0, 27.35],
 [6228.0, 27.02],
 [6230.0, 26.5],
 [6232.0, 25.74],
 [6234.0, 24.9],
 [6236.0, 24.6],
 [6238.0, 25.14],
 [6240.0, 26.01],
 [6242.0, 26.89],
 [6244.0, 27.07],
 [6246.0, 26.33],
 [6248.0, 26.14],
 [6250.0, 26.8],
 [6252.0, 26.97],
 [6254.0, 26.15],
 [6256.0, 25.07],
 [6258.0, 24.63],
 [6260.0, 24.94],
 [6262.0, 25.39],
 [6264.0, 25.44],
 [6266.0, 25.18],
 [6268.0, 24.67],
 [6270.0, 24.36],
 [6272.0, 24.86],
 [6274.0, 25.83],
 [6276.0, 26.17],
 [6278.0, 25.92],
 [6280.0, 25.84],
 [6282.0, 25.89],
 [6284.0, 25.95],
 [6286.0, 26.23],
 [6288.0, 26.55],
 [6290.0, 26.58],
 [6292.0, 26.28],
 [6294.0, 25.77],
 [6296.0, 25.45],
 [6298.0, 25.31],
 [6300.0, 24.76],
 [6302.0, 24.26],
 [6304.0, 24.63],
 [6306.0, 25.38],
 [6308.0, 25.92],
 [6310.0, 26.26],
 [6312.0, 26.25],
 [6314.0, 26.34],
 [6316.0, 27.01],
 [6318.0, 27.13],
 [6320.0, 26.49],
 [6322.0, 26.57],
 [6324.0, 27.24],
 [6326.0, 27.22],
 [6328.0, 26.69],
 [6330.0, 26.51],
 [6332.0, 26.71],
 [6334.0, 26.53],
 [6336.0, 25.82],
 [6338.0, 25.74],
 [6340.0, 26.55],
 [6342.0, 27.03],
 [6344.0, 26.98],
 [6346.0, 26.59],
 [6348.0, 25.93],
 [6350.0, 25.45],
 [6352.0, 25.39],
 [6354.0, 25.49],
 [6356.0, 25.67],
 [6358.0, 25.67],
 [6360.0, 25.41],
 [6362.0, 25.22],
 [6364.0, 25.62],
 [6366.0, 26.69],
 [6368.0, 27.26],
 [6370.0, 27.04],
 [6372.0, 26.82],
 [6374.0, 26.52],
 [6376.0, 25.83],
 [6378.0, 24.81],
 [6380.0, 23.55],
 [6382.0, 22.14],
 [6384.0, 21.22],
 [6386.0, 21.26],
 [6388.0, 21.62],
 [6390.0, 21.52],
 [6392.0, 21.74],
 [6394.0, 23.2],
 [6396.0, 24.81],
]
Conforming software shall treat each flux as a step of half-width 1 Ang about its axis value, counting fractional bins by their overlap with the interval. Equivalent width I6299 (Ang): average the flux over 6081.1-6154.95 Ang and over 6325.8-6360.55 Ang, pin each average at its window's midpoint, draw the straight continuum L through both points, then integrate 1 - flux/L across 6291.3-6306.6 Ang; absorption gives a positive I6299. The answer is 0.5 Ang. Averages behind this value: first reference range 25.2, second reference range 26.2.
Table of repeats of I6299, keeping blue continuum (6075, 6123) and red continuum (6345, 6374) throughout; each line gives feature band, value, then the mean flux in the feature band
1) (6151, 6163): 0.2 Ang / 25.1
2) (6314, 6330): -0.6 Ang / 26.8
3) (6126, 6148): 0.5 Ang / 25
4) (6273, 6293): -0.2 Ang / 26.1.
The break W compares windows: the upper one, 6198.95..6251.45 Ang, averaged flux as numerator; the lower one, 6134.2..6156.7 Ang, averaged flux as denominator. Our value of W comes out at 1.0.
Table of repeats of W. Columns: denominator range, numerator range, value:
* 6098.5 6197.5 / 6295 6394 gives 1.02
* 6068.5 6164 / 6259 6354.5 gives 1.03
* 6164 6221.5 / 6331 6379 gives 1.04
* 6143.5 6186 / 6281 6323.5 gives 1.04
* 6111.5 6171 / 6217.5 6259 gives 1.05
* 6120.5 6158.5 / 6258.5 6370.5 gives 1.03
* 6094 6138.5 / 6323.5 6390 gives 1.01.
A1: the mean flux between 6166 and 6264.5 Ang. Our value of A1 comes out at 25.6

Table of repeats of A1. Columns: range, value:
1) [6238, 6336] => 26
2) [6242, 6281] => 25.7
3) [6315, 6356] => 26.4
